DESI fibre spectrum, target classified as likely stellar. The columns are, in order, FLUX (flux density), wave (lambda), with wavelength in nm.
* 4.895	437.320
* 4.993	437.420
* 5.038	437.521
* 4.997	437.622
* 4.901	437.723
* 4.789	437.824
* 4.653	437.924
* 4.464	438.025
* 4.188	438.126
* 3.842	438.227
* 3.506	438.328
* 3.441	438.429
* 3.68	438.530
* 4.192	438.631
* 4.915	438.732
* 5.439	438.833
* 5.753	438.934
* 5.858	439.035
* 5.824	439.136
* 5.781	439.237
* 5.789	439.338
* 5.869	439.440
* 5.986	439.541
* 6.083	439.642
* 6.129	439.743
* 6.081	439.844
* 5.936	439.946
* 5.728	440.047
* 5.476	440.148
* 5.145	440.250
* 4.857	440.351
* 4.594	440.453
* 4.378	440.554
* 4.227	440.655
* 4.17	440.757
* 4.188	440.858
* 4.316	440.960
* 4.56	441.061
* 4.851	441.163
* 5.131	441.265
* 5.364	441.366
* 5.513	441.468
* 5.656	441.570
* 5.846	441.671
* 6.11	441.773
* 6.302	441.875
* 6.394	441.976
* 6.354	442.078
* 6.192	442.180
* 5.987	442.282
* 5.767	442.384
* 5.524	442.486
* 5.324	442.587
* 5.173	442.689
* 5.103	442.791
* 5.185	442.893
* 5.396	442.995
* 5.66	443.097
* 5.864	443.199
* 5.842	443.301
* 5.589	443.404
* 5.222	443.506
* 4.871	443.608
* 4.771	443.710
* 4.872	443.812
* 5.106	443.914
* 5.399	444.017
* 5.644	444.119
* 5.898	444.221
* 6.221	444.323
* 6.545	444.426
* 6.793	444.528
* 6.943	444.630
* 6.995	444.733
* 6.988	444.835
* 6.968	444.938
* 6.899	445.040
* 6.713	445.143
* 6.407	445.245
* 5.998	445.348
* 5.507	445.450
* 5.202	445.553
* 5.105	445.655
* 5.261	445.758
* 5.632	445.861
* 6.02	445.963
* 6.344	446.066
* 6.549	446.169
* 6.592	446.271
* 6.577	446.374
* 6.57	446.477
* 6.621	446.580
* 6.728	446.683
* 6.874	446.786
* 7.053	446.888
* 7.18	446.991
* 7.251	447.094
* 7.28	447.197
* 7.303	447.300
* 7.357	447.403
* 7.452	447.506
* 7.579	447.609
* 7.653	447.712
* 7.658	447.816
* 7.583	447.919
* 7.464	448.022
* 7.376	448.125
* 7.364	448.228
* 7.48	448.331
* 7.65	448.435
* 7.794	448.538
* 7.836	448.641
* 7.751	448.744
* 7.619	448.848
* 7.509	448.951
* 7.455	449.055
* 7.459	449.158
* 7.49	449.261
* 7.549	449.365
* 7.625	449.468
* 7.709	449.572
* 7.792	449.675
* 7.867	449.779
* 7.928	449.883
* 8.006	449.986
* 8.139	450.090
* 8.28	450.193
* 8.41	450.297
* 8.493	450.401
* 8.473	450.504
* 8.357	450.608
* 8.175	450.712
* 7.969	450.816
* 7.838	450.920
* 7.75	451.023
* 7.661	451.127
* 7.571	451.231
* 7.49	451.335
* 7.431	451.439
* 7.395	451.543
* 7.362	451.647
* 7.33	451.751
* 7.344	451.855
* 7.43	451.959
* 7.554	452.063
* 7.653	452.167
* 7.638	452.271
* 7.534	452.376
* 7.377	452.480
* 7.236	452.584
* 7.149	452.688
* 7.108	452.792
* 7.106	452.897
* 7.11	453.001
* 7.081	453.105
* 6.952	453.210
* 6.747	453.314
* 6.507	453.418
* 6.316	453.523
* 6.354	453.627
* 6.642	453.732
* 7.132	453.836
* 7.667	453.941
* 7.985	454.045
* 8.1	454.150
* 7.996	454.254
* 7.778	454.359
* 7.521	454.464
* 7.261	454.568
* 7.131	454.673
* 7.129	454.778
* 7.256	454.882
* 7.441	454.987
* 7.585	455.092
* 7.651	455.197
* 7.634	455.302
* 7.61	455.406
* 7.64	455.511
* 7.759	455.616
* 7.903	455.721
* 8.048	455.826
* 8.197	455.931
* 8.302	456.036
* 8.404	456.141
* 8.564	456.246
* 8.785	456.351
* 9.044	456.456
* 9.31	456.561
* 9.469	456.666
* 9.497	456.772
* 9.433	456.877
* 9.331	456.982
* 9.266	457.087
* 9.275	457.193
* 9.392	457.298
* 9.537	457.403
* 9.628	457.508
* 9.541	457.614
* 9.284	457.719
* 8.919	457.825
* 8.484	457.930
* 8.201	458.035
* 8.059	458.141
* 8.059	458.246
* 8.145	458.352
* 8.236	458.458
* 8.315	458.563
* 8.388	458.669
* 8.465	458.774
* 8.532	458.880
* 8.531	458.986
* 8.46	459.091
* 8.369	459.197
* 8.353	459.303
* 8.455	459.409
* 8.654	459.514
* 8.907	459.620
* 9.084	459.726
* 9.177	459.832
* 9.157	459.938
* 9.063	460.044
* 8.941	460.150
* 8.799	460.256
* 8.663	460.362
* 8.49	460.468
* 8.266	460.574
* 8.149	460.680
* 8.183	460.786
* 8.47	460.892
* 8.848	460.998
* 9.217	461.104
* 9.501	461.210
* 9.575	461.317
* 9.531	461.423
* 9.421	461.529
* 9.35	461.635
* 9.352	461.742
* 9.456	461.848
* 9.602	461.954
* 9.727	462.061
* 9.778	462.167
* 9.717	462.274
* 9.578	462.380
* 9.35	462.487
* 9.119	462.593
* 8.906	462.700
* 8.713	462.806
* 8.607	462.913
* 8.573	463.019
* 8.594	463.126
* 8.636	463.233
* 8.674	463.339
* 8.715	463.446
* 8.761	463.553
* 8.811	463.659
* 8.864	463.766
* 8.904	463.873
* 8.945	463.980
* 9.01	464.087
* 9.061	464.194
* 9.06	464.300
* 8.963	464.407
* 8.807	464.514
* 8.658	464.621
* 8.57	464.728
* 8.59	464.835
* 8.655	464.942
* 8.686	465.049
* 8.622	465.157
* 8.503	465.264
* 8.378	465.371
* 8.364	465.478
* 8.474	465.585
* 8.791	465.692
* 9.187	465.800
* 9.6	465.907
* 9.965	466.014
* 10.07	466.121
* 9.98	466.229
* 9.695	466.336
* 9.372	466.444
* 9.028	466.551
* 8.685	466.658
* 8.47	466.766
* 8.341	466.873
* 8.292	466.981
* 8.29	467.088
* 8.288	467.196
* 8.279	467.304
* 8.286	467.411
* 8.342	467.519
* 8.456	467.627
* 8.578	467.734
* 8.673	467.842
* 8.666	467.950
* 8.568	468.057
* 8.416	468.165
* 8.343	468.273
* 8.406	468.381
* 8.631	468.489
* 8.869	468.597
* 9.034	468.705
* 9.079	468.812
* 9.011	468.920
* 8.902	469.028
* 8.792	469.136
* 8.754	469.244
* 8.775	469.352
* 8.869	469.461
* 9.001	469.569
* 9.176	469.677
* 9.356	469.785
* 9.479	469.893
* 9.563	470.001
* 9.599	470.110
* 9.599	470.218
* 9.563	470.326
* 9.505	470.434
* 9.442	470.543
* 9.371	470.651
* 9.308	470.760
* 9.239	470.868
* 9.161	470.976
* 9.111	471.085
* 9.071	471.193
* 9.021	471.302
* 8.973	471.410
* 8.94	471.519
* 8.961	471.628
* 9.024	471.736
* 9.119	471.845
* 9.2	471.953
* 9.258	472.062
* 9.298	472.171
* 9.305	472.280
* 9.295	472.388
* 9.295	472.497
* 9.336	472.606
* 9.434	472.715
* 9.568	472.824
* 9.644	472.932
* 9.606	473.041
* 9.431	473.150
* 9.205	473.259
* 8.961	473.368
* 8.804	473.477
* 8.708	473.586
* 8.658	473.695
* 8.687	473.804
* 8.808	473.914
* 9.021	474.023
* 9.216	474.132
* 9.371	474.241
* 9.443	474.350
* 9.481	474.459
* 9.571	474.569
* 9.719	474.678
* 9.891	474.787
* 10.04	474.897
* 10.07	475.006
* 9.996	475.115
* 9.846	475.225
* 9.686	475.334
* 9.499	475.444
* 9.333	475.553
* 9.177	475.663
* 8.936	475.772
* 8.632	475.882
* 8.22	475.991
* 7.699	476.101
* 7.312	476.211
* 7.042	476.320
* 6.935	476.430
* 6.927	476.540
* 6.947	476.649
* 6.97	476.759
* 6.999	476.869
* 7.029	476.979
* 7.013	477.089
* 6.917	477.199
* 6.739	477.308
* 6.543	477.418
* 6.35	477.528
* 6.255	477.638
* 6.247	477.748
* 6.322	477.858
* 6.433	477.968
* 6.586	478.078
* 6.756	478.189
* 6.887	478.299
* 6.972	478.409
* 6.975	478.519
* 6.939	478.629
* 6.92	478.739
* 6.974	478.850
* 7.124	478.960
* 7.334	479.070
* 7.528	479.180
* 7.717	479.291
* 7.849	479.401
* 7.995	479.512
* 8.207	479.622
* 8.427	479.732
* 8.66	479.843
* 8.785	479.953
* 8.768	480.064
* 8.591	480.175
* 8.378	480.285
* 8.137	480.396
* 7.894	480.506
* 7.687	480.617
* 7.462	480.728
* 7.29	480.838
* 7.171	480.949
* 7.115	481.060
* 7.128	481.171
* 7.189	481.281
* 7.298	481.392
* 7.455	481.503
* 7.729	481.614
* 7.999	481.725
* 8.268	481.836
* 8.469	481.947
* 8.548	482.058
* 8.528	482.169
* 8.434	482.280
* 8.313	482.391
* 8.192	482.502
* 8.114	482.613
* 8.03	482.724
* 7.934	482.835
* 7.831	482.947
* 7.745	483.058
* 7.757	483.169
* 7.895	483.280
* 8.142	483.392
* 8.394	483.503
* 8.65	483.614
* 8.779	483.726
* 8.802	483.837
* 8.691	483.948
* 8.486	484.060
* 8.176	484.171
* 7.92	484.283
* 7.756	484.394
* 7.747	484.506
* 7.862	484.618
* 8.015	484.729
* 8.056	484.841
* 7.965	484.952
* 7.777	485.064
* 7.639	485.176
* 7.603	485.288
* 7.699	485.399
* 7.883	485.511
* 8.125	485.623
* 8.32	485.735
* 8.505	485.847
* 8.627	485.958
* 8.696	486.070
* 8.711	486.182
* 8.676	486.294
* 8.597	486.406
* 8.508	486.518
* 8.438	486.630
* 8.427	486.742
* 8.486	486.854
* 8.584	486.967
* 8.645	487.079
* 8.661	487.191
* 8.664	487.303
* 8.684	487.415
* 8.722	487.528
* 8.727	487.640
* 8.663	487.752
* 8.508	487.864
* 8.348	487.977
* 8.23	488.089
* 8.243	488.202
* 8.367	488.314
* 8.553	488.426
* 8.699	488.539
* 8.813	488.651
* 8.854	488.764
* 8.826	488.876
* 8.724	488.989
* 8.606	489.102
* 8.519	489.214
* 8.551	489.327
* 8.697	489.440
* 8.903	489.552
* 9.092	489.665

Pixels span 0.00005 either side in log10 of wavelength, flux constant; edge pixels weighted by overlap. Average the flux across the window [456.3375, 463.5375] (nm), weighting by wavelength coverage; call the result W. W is 8.93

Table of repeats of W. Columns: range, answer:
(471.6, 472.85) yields 9.26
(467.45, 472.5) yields 9.03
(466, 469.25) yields 8.78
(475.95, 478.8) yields 6.87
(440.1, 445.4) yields 5.6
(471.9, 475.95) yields 9.33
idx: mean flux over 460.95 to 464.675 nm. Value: 9.1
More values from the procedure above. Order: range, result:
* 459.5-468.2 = 8.9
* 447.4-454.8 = 7.54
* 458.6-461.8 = 8.81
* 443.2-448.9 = 6.58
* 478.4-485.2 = 7.92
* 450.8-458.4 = 7.91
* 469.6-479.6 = 8.47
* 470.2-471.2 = 9.34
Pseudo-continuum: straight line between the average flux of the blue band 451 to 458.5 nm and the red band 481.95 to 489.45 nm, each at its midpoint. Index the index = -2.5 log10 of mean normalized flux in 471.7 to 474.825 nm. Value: -0.13 mag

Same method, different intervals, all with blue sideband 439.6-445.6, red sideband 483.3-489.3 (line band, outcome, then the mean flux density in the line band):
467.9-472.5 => -0.226 mag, 9.08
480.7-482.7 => 0.037 mag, 7.83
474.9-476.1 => -0.204 mag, 9.3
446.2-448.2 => -0.207 mag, 7.16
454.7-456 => -0.188 mag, 7.65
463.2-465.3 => -0.246 mag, 8.78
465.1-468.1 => -0.226 mag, 8.79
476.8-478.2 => 0.182 mag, 6.63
